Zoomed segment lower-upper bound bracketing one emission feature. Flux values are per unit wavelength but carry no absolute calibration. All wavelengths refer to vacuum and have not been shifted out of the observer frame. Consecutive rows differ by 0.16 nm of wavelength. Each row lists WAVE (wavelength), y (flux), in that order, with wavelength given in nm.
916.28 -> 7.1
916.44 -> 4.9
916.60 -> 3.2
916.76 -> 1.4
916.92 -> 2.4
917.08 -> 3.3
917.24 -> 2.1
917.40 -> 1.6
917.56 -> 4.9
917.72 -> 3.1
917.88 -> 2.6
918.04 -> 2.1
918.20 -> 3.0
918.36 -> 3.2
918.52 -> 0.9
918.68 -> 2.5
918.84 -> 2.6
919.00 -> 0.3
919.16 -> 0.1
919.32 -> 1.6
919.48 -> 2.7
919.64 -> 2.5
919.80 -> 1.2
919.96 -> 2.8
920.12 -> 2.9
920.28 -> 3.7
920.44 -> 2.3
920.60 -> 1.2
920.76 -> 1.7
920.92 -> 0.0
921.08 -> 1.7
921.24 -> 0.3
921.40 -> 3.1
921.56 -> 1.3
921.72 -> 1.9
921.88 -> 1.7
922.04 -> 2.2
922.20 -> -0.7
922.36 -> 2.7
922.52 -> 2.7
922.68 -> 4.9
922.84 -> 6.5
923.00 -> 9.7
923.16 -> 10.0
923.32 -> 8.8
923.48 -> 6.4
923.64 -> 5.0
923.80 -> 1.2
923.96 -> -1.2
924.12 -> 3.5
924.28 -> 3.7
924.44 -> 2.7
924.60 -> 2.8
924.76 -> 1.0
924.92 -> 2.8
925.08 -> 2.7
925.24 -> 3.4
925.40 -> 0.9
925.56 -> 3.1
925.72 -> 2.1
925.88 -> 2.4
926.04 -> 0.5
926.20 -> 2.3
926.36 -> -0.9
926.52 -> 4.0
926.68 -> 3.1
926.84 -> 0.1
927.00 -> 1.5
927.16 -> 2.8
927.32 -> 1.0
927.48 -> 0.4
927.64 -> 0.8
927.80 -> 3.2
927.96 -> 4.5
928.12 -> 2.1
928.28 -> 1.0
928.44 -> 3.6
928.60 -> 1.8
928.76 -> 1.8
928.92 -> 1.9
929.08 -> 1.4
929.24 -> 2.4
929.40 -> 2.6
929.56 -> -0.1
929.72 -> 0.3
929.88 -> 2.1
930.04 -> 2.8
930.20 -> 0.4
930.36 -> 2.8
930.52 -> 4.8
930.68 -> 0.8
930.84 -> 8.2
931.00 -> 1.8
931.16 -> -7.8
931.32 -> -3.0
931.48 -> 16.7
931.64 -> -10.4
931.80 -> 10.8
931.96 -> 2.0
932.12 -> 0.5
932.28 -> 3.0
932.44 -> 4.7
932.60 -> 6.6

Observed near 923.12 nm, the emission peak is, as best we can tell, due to H-beta 4861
